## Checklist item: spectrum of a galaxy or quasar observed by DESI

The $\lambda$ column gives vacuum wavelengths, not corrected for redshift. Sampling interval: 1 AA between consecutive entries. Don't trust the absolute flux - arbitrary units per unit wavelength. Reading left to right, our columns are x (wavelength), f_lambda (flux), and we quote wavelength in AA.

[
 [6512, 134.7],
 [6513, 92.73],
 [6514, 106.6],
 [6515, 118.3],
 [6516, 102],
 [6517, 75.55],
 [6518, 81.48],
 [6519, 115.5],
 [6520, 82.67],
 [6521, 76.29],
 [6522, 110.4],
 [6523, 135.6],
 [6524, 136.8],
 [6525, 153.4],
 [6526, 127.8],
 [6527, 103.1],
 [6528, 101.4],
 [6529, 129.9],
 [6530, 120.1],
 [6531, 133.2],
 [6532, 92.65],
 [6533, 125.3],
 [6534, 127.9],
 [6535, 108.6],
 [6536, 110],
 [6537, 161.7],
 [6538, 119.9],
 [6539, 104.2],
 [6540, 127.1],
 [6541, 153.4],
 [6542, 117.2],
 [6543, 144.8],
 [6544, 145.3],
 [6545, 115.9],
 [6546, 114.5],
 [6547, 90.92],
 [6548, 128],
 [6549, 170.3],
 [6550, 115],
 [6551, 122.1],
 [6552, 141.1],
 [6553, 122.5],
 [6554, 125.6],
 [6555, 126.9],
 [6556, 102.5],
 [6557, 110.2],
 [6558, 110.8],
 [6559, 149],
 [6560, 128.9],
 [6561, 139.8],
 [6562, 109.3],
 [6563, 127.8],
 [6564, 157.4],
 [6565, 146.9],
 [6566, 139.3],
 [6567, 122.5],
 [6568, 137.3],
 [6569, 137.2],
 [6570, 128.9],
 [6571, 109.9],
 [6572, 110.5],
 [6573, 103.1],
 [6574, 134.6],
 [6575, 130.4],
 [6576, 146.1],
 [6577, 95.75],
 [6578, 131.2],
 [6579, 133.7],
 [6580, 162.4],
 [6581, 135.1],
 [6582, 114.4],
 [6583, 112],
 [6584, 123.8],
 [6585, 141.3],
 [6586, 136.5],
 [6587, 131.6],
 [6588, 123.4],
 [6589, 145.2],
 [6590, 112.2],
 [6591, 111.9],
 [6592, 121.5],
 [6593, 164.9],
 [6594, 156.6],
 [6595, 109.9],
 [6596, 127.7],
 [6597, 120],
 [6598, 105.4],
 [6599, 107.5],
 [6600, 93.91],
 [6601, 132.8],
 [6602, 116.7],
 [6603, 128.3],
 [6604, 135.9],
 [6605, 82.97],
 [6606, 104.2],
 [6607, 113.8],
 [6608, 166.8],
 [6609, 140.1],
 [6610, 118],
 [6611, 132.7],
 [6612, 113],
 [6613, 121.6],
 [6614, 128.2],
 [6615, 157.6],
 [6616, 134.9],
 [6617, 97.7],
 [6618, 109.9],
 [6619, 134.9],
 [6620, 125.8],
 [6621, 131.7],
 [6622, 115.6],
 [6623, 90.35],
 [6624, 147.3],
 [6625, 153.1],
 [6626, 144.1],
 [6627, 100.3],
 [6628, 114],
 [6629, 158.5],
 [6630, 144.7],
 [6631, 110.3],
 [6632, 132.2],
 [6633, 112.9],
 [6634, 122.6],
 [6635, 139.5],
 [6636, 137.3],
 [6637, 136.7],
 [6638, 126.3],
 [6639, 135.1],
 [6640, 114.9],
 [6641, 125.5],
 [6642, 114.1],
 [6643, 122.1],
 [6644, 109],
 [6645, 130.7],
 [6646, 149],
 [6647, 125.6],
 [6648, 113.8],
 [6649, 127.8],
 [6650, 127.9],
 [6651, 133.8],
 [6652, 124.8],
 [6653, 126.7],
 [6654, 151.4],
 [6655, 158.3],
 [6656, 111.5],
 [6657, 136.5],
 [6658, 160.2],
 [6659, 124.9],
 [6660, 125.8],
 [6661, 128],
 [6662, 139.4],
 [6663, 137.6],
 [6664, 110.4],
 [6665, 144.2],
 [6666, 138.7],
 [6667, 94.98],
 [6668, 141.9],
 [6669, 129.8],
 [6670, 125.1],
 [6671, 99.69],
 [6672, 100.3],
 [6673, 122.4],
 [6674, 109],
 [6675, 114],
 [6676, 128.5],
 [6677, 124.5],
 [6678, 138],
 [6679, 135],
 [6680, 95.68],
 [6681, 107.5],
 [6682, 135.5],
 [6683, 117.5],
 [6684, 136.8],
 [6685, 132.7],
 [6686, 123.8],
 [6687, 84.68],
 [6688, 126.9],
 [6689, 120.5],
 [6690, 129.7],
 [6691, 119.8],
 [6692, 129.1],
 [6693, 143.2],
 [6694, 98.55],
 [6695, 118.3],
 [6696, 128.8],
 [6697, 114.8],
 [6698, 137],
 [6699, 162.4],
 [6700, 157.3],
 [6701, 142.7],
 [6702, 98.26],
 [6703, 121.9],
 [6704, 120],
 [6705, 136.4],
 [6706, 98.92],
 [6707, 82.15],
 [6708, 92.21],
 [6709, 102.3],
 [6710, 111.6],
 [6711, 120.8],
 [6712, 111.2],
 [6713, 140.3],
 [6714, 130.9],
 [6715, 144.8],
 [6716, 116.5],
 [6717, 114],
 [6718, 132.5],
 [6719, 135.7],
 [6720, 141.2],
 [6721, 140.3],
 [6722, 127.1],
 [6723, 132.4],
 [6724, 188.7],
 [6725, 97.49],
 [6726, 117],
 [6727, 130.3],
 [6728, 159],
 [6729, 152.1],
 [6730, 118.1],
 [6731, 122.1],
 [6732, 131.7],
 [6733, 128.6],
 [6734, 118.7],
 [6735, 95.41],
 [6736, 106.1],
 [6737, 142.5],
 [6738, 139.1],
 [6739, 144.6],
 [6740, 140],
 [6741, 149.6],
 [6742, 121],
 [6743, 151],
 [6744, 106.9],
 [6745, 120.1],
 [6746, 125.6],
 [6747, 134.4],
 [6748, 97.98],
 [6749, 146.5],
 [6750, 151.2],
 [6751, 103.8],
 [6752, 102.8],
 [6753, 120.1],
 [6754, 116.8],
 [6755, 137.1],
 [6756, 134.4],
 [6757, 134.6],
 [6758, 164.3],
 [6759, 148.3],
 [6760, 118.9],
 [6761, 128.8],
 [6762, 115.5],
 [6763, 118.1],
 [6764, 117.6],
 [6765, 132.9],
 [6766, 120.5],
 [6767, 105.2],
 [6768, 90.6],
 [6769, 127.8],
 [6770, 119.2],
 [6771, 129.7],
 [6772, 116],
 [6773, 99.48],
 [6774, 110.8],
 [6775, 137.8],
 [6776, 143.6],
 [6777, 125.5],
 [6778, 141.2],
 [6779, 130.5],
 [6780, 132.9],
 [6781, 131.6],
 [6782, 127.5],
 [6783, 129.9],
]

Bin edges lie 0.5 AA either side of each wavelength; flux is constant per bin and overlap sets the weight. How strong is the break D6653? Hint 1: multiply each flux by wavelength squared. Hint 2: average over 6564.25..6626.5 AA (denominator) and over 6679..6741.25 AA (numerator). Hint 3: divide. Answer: 1.0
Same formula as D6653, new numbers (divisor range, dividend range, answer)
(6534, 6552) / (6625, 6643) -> 1.04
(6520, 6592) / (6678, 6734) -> 1.05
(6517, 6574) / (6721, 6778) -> 1.10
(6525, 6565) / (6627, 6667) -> 1.07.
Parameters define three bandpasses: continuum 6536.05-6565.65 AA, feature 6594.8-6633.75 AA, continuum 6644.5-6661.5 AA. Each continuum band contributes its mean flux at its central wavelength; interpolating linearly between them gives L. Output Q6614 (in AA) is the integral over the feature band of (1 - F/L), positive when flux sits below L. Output 2.2 AA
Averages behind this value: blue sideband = 128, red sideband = 133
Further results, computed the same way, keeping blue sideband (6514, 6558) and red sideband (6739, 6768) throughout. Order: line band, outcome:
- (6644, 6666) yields -1.6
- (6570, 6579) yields -0.1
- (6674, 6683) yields 0.2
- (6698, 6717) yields 0.5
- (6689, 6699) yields -0.1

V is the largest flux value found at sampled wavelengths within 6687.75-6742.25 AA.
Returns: 188.7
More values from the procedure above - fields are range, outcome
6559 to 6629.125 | 166.8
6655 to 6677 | 160.2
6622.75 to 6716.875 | 162.4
